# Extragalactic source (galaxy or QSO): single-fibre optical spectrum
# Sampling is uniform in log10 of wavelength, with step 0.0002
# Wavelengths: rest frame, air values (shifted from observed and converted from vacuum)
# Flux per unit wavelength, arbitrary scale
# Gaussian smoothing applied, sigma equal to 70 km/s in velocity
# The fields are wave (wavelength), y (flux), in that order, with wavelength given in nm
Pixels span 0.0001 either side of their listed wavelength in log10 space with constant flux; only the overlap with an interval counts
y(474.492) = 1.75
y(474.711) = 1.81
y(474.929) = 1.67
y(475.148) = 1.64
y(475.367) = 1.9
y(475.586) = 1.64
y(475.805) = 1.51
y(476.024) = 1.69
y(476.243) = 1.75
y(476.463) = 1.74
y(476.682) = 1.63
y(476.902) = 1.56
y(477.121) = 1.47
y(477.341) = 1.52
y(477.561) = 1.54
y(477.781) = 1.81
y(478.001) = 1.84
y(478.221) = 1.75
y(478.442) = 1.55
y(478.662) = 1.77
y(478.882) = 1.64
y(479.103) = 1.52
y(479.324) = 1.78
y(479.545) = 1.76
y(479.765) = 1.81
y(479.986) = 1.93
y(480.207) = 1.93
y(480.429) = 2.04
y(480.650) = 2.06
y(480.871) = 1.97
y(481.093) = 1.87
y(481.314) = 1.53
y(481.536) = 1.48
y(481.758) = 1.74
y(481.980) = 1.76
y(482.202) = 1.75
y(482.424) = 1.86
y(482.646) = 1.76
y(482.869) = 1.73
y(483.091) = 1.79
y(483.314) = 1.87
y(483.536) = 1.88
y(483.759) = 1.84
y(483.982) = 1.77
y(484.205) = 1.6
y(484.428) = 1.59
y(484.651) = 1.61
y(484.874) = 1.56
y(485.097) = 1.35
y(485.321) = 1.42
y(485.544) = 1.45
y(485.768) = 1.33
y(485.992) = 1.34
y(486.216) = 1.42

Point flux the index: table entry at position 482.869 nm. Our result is 1.73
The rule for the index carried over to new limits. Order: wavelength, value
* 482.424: 1.86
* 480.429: 2.04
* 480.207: 1.93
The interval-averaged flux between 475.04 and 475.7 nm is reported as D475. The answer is 1.73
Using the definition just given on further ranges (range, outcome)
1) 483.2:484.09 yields 1.84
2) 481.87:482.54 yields 1.79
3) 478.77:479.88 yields 1.7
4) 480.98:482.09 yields 1.68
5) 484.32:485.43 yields 1.51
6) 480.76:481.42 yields 1.79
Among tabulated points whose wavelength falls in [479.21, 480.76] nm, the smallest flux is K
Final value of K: 1.76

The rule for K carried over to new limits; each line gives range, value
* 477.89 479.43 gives 1.52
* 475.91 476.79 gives 1.63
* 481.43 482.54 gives 1.48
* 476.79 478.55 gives 1.47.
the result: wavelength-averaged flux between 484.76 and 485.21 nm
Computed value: 1.46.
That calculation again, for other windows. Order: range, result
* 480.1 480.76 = 2.01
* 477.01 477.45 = 1.5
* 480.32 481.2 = 1.99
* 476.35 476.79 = 1.68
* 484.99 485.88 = 1.39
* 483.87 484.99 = 1.63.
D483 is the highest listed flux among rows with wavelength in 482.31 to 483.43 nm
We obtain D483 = 1.87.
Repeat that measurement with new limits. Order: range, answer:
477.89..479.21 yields 1.84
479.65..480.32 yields 1.93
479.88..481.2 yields 2.06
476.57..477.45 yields 1.63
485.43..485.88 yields 1.45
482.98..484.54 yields 1.88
